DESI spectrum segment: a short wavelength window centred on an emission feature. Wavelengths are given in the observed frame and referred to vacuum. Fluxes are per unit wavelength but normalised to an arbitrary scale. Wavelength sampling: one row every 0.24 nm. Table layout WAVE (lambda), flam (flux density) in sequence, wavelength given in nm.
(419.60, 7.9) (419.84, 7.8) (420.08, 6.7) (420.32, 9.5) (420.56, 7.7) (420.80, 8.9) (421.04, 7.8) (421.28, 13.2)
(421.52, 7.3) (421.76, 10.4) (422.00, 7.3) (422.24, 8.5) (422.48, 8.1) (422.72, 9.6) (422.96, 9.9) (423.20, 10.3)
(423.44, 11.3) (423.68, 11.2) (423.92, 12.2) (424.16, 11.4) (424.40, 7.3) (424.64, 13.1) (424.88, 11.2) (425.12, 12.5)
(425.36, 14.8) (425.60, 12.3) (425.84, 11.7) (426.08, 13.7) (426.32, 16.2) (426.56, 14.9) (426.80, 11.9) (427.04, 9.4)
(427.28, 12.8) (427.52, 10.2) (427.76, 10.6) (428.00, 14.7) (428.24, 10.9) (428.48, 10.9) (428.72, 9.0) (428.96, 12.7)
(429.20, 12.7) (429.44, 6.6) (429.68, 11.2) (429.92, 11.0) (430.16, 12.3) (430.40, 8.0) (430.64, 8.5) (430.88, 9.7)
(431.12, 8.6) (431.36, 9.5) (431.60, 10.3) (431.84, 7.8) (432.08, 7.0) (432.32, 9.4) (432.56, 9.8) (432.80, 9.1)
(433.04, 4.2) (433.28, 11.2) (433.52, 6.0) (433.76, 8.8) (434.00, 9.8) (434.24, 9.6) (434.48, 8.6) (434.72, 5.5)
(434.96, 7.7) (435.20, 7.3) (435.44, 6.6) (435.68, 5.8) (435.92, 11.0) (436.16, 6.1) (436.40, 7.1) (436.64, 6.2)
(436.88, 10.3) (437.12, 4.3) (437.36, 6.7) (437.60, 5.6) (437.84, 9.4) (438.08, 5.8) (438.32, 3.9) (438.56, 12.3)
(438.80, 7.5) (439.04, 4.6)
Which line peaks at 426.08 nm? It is C IV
